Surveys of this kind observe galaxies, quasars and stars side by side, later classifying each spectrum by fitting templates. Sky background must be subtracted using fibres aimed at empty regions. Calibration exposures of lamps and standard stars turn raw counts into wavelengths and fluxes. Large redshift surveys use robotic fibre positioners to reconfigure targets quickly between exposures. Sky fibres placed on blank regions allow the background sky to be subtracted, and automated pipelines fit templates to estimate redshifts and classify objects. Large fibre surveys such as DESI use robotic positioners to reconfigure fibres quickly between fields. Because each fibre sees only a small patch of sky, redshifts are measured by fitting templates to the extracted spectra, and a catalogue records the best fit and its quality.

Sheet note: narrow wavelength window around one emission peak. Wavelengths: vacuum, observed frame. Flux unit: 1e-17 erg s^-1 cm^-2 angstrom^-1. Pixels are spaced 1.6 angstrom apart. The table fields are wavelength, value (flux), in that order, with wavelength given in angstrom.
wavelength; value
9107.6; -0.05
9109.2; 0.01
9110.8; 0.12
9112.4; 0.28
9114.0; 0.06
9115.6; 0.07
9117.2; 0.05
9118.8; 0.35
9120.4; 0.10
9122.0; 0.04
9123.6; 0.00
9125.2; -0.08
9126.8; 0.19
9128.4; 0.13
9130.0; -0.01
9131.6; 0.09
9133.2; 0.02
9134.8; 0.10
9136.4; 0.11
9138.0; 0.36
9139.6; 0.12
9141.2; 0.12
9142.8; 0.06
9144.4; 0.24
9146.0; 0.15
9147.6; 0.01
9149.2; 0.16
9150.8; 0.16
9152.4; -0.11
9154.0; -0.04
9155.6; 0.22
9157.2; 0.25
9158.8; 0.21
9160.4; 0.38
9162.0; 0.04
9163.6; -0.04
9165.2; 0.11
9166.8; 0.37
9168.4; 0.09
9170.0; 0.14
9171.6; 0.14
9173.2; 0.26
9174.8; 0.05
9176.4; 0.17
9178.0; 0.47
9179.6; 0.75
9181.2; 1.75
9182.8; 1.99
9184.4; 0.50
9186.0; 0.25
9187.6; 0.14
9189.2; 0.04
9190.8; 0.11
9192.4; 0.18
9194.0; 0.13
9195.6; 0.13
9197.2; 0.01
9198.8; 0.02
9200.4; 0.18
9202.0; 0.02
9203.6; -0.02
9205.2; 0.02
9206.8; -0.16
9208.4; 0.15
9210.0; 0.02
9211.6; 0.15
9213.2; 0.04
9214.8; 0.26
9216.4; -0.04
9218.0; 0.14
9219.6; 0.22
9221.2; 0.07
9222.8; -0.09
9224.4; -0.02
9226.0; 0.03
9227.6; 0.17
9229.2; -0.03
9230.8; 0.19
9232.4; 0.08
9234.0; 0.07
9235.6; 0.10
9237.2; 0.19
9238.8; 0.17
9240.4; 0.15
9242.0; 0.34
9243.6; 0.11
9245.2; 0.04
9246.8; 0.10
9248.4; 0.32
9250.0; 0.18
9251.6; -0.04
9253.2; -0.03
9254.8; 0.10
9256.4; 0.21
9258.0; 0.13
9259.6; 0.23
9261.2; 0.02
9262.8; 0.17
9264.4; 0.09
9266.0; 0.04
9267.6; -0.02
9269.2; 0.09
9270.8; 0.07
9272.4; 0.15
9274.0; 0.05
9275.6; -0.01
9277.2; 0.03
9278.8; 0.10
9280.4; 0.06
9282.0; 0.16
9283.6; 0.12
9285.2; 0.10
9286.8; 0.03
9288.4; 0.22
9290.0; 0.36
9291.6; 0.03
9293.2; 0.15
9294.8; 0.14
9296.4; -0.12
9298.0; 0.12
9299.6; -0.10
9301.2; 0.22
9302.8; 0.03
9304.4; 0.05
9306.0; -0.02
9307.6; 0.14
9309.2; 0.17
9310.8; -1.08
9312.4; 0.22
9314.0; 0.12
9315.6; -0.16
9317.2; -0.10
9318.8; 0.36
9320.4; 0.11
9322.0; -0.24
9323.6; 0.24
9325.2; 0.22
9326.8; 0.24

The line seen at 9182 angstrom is Hbeta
